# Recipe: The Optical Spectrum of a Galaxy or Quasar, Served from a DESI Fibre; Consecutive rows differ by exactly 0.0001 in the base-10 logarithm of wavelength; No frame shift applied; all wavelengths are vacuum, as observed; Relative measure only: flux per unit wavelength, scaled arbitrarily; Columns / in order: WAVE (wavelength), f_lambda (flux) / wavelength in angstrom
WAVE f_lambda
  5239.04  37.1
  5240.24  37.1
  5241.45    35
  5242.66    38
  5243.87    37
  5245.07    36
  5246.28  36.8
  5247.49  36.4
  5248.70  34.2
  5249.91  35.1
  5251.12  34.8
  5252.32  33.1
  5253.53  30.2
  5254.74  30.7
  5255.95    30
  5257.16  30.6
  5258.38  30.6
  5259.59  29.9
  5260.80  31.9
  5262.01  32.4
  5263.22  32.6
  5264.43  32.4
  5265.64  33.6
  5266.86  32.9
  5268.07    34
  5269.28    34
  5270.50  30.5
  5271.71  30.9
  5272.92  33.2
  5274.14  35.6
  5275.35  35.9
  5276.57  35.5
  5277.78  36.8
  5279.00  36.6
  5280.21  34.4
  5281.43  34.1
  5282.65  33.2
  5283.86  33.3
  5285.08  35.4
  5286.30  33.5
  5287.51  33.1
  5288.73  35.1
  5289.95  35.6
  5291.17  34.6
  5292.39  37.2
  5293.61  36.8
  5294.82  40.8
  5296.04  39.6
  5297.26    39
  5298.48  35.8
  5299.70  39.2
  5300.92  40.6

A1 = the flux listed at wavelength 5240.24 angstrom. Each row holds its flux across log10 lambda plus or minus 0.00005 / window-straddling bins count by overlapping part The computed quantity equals 37.1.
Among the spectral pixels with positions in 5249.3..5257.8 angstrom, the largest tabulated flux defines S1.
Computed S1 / 35.1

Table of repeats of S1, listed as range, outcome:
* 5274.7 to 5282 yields 36.8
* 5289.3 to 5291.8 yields 35.6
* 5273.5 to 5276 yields 35.9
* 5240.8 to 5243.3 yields 38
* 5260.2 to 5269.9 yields 34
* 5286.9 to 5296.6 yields 40.8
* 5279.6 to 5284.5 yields 34.4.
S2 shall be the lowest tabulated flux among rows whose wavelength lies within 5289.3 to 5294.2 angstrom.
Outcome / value 34.6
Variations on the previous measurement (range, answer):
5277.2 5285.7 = 33.2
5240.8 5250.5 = 34.2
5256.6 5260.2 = 29.9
